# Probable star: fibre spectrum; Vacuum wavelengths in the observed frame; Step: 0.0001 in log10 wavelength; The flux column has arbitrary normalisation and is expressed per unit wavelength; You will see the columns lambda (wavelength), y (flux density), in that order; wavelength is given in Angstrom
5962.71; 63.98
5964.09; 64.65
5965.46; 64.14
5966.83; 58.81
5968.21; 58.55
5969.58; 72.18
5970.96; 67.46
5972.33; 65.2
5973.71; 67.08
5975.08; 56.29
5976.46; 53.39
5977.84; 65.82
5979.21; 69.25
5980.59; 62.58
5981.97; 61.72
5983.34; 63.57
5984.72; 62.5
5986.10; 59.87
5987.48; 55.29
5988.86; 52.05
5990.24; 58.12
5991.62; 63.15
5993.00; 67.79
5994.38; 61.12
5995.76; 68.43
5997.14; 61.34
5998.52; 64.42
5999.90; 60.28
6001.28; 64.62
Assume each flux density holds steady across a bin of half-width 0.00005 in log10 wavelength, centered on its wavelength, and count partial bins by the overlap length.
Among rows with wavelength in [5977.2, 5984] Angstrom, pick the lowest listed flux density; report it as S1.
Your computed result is 61.72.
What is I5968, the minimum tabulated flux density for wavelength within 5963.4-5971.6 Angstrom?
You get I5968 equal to 58.55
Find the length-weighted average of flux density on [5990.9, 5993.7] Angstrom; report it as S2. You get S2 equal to 65.4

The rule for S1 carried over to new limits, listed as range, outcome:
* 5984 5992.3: 52.05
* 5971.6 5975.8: 56.29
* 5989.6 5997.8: 58.12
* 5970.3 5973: 65.2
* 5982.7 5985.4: 62.5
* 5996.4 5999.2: 61.34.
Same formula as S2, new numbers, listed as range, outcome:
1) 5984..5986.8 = 61.1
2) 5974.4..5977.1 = 54.8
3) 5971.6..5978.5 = 61.6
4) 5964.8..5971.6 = 64.2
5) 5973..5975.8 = 61.6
